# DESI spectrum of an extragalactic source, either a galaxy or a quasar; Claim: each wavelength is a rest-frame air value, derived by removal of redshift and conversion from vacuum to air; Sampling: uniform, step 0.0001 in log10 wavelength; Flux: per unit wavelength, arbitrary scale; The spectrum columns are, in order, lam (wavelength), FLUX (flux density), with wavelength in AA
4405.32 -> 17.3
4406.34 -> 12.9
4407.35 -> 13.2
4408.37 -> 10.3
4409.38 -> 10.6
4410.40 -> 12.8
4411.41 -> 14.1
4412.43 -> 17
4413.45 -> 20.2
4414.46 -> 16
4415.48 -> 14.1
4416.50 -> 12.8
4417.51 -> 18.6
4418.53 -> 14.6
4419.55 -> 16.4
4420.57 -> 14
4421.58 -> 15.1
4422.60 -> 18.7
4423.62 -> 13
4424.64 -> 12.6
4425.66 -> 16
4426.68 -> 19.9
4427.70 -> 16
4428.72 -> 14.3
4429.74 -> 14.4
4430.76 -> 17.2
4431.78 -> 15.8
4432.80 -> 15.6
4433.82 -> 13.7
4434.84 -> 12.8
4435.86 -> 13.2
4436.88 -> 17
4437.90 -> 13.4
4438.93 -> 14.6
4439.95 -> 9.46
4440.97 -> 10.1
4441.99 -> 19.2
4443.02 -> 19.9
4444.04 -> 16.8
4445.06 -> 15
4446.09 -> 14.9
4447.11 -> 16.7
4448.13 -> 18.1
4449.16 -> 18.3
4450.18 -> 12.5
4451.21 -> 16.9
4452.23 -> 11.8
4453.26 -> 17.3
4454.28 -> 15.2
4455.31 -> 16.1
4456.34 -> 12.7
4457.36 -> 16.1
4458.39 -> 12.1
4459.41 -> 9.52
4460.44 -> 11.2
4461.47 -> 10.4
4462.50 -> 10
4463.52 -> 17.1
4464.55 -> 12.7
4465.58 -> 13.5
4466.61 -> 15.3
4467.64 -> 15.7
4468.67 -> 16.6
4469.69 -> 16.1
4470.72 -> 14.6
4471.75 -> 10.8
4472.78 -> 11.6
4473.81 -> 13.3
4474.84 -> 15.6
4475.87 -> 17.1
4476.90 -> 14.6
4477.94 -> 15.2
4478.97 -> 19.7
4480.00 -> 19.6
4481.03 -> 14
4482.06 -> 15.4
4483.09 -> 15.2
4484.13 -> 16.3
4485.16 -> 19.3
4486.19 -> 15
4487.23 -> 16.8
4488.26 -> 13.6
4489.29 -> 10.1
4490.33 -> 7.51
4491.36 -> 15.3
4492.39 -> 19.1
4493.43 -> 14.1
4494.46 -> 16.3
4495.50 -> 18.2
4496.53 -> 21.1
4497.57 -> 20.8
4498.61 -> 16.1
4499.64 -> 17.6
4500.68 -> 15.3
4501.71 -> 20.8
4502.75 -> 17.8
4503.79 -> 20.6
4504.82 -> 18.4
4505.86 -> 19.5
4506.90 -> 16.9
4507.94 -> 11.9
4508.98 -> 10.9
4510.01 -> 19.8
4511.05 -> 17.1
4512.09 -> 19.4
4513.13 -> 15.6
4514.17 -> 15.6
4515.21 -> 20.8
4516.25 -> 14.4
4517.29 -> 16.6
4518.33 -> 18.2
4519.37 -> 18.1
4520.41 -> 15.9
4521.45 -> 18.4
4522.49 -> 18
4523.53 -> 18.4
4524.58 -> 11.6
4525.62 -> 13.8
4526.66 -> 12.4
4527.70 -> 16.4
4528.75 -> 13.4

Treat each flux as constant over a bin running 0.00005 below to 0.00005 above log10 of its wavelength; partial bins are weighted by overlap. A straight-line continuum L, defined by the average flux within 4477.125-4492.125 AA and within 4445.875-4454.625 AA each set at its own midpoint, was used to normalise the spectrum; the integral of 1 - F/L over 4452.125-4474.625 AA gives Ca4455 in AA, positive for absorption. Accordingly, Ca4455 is 2.76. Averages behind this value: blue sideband 15.8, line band 13.7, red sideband 15.3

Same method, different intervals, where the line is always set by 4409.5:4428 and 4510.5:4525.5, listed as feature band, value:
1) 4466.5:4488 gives 1.0 AA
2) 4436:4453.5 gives 0.6 AA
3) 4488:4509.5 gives 0.4 AA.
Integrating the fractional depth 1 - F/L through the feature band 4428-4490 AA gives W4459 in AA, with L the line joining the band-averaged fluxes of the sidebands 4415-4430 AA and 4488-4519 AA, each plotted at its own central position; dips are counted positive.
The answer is 4.6 AA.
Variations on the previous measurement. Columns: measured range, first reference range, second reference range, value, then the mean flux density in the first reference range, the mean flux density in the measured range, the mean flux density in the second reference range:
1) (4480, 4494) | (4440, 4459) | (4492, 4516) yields 1.58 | 15.4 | 14.9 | 17.5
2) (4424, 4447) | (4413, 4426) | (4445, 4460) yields 0.15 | 15.5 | 15.1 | 14.9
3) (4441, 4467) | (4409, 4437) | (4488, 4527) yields 1.67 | 15.2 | 14.7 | 16.5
